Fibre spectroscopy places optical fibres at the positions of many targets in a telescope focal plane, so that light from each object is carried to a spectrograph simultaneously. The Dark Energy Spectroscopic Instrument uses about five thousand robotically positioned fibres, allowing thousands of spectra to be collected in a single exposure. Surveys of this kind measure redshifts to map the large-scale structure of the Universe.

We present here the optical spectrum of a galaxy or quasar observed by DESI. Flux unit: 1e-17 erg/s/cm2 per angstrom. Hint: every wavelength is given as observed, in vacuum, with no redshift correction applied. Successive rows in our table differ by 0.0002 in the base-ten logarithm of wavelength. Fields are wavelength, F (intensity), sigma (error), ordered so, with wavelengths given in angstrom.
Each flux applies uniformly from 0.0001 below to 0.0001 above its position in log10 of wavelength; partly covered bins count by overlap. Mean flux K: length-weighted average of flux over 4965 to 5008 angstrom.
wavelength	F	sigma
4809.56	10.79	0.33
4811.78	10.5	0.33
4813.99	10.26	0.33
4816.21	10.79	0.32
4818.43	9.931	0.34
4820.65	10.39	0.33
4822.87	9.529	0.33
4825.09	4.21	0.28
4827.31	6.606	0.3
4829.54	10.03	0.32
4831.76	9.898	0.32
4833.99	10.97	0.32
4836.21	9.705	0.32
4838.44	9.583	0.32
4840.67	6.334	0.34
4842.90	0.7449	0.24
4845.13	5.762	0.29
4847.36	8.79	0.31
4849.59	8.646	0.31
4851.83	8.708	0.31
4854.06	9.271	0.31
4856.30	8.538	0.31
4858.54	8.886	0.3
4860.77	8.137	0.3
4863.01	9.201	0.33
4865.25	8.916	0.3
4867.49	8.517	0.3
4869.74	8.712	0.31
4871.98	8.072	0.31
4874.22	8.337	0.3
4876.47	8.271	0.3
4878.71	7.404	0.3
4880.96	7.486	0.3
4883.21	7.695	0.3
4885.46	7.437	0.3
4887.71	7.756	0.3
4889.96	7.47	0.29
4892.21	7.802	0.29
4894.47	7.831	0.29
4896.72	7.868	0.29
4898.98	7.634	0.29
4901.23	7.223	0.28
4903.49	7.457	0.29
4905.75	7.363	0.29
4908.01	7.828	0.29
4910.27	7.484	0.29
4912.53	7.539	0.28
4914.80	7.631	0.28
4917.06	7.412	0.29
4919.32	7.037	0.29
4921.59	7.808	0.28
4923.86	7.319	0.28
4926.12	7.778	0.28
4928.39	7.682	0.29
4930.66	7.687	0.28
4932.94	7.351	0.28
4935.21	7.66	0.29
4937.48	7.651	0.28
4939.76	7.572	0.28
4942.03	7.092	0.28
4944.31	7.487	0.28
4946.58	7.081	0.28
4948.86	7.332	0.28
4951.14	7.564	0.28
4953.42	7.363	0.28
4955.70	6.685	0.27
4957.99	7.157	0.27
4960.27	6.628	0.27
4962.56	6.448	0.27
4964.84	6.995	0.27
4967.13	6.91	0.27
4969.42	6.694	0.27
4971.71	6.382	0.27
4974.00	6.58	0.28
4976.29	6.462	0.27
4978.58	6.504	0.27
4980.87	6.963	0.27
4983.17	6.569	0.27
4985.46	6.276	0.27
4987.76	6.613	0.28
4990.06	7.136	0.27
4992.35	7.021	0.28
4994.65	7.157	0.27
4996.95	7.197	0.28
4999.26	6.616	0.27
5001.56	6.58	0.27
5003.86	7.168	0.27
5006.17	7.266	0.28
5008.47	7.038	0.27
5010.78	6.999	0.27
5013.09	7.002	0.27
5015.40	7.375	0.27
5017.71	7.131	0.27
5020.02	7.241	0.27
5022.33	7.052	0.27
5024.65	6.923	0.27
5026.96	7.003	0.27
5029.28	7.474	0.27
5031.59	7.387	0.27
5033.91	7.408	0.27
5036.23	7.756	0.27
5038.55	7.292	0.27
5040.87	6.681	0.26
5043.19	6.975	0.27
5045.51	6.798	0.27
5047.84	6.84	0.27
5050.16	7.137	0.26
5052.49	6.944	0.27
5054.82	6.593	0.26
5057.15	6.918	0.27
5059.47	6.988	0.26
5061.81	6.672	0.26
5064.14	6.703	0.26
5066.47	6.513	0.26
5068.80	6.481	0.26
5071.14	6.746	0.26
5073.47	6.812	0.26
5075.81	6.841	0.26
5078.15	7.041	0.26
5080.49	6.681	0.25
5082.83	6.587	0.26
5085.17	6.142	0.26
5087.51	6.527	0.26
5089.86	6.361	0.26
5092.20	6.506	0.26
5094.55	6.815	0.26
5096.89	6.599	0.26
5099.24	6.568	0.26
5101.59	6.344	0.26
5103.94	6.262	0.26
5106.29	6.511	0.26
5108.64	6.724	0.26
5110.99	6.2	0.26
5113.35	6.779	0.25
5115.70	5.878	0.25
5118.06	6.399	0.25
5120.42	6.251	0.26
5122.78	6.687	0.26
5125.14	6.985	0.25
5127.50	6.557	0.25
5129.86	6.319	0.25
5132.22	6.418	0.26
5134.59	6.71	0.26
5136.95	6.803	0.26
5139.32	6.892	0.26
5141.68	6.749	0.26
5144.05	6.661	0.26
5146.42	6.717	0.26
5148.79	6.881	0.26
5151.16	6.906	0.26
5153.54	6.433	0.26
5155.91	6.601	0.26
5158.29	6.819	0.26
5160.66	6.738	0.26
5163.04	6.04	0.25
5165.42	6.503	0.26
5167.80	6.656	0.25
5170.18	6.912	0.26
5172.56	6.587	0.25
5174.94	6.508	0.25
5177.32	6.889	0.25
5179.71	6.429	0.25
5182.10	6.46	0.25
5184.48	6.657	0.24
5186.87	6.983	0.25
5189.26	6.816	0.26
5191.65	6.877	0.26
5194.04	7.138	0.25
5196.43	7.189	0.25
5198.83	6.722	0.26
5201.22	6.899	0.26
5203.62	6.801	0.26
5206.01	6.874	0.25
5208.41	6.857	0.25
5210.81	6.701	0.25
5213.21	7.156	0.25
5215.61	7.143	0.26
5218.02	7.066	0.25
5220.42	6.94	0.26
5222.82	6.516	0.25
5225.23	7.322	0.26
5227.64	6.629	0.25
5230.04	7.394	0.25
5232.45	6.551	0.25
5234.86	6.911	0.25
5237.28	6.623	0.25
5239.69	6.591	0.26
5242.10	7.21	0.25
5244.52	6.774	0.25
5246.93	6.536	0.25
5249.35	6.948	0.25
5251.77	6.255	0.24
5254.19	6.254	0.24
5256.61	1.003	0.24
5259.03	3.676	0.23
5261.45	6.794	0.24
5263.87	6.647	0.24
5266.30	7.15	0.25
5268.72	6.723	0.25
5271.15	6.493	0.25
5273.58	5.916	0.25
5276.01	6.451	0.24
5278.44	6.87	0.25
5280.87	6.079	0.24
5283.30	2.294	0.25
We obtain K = 6.79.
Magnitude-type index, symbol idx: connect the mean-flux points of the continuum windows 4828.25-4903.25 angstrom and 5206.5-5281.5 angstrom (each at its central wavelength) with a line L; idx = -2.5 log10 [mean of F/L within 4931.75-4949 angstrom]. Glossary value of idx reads 0.05 mag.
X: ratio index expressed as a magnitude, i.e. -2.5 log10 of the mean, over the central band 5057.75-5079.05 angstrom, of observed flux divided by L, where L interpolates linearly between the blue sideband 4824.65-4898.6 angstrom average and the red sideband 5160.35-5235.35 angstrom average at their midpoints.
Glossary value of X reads 0.08 mag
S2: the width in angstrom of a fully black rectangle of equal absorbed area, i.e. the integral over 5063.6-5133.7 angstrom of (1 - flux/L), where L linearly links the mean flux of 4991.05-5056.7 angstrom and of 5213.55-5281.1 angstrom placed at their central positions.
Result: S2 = 3.2 angstrom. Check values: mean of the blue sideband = 7.07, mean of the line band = 6.54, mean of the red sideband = 6.42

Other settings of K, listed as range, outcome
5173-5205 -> 6.79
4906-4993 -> 7.14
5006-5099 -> 6.9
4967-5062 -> 6.95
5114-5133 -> 6.45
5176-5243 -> 6.87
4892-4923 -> 7.55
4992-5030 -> 7.07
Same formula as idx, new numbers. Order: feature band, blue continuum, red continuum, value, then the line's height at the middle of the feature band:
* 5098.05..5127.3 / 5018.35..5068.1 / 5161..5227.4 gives 0.07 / 6.91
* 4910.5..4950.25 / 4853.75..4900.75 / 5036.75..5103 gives 0.04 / 7.74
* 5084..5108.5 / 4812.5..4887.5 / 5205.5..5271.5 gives 0.11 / 7.17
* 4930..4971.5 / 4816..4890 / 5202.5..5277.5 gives 0.09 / 7.79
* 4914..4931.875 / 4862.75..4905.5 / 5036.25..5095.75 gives 0.02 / 7.67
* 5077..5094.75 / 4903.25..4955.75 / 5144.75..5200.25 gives 0.07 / 6.98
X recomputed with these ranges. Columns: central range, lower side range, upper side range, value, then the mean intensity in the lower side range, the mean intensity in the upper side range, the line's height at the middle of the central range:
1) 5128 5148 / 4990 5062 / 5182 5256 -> 0.04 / 7.06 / 6.79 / 6.9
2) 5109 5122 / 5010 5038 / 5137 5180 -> 0.08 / 7.23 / 6.67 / 6.85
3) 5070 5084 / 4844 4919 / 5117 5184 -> 0.03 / 7.96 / 6.63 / 6.99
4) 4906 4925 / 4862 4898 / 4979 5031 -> 0.03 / 8.04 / 6.99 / 7.74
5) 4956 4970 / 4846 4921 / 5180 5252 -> 0.14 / 8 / 6.85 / 7.73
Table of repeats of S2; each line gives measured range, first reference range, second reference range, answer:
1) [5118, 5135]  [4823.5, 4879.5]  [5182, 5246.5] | 1.51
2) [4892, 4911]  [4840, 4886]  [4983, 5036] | 0.04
